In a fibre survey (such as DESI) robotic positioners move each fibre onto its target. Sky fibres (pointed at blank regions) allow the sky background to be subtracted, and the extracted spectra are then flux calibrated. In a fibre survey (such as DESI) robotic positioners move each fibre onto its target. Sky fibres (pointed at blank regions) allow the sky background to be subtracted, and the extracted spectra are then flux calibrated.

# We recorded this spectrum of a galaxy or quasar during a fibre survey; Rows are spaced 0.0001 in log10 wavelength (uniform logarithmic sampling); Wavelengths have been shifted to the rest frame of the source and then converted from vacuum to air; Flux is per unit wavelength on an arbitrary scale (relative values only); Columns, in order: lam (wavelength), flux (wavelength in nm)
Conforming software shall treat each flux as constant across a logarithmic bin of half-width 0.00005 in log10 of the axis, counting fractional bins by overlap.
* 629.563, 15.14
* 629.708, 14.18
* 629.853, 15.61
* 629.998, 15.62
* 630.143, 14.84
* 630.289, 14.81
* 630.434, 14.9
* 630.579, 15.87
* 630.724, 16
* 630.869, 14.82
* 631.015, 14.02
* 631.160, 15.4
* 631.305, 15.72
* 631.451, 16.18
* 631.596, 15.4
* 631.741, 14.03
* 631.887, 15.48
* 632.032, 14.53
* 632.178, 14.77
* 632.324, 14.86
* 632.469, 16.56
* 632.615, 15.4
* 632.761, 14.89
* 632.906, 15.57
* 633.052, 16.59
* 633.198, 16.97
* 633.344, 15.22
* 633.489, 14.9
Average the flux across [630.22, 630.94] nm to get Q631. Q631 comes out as 15.3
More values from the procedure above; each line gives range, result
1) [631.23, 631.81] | 15.4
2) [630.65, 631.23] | 15.1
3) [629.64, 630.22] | 15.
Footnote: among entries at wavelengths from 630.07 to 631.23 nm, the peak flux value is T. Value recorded 16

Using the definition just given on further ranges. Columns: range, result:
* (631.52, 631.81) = 15.4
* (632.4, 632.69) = 16.56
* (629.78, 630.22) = 15.62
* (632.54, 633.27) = 16.97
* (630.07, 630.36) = 14.84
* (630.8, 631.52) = 16.18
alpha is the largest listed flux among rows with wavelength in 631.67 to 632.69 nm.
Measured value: 16.56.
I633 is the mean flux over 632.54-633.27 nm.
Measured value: 15.9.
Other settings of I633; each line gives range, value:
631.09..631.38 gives 15.6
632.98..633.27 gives 16.8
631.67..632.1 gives 14.7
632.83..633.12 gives 16.1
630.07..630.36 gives 14.8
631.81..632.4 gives 14.9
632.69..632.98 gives 15.3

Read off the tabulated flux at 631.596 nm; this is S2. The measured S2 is 15.4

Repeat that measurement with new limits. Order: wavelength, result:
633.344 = 15.22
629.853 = 15.61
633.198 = 16.97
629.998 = 15.62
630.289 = 14.81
